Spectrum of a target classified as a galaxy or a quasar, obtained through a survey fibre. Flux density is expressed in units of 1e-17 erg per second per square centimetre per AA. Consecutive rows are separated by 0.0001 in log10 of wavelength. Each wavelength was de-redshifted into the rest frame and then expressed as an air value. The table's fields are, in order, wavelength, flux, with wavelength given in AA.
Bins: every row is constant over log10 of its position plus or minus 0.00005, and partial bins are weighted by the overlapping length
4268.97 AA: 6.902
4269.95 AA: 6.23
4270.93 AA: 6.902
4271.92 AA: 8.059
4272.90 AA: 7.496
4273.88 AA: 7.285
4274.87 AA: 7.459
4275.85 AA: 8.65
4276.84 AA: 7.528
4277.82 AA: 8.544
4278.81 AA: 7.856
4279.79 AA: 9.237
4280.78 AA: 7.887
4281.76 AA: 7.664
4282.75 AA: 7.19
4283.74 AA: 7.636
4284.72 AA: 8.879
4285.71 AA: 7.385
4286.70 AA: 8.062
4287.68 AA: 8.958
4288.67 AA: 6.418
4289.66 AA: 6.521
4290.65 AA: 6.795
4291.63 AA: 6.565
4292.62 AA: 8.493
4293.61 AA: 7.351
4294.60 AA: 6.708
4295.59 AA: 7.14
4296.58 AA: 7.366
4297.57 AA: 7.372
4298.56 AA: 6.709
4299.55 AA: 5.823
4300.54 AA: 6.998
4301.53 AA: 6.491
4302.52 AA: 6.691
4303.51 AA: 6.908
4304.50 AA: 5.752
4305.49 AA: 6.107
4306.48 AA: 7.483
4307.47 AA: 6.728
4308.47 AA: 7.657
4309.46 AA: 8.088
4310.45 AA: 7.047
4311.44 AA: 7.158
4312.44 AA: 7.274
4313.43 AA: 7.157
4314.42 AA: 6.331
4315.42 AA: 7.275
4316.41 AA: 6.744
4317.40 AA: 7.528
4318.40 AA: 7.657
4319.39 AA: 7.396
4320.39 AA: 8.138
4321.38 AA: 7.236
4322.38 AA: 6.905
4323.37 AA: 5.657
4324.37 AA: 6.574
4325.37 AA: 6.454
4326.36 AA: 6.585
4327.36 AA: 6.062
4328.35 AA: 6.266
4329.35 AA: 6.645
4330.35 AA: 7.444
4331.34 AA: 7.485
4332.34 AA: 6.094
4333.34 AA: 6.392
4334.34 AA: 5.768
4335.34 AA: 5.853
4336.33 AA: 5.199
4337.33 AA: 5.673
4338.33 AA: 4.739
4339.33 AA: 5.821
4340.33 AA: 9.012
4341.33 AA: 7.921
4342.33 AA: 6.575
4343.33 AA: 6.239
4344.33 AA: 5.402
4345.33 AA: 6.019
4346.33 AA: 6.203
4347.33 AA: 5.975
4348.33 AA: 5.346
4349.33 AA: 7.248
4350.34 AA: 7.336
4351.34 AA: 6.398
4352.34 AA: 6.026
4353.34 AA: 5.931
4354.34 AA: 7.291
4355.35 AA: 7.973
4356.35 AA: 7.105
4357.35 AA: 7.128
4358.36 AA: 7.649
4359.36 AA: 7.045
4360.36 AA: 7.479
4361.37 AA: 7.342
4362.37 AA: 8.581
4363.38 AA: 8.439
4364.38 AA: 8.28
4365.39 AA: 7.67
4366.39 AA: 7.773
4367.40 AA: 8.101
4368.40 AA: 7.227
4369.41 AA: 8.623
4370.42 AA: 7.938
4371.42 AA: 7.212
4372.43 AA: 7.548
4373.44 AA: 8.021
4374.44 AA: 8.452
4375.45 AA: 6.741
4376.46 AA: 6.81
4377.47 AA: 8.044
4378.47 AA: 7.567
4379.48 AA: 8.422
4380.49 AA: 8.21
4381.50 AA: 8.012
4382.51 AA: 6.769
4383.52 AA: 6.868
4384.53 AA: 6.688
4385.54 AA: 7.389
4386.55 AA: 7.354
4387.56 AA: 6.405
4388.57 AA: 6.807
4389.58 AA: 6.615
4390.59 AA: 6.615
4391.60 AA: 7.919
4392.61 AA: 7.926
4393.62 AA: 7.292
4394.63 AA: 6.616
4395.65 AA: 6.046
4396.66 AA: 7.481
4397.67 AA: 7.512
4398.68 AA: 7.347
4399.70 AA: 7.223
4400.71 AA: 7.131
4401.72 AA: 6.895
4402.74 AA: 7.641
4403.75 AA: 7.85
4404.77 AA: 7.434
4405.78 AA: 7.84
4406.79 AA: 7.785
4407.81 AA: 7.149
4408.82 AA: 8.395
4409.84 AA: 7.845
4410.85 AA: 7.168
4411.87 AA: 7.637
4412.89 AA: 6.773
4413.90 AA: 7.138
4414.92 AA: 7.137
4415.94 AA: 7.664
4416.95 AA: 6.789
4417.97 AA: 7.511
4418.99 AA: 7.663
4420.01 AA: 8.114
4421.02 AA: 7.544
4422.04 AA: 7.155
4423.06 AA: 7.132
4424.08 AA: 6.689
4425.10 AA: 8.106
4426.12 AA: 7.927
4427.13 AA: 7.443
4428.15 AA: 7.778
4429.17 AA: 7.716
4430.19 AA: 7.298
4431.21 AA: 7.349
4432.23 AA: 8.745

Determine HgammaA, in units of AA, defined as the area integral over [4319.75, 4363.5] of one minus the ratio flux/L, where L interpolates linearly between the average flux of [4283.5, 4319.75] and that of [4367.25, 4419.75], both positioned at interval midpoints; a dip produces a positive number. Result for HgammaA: 3.5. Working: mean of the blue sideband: 7.15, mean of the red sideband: 7.41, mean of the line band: 6.68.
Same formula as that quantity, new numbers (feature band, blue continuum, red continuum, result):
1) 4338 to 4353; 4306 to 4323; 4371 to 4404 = 1.8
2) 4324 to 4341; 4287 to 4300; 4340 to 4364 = 1.6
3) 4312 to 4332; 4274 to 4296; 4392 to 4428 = 1.7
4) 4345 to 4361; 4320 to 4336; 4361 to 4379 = 1.2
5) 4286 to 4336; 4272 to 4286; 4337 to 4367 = 3.8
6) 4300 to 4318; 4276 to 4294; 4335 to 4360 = 0.8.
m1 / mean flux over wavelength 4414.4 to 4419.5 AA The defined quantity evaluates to 7.34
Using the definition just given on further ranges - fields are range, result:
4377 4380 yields 8.02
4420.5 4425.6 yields 7.33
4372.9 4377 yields 7.5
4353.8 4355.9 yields 7.58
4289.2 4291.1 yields 6.65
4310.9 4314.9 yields 6.99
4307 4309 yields 7.19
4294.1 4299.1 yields 7.04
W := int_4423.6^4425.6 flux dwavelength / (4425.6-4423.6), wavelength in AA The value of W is 7.4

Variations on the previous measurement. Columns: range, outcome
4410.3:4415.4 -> 7.18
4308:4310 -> 7.87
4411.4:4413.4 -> 7.2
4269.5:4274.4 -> 7.2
